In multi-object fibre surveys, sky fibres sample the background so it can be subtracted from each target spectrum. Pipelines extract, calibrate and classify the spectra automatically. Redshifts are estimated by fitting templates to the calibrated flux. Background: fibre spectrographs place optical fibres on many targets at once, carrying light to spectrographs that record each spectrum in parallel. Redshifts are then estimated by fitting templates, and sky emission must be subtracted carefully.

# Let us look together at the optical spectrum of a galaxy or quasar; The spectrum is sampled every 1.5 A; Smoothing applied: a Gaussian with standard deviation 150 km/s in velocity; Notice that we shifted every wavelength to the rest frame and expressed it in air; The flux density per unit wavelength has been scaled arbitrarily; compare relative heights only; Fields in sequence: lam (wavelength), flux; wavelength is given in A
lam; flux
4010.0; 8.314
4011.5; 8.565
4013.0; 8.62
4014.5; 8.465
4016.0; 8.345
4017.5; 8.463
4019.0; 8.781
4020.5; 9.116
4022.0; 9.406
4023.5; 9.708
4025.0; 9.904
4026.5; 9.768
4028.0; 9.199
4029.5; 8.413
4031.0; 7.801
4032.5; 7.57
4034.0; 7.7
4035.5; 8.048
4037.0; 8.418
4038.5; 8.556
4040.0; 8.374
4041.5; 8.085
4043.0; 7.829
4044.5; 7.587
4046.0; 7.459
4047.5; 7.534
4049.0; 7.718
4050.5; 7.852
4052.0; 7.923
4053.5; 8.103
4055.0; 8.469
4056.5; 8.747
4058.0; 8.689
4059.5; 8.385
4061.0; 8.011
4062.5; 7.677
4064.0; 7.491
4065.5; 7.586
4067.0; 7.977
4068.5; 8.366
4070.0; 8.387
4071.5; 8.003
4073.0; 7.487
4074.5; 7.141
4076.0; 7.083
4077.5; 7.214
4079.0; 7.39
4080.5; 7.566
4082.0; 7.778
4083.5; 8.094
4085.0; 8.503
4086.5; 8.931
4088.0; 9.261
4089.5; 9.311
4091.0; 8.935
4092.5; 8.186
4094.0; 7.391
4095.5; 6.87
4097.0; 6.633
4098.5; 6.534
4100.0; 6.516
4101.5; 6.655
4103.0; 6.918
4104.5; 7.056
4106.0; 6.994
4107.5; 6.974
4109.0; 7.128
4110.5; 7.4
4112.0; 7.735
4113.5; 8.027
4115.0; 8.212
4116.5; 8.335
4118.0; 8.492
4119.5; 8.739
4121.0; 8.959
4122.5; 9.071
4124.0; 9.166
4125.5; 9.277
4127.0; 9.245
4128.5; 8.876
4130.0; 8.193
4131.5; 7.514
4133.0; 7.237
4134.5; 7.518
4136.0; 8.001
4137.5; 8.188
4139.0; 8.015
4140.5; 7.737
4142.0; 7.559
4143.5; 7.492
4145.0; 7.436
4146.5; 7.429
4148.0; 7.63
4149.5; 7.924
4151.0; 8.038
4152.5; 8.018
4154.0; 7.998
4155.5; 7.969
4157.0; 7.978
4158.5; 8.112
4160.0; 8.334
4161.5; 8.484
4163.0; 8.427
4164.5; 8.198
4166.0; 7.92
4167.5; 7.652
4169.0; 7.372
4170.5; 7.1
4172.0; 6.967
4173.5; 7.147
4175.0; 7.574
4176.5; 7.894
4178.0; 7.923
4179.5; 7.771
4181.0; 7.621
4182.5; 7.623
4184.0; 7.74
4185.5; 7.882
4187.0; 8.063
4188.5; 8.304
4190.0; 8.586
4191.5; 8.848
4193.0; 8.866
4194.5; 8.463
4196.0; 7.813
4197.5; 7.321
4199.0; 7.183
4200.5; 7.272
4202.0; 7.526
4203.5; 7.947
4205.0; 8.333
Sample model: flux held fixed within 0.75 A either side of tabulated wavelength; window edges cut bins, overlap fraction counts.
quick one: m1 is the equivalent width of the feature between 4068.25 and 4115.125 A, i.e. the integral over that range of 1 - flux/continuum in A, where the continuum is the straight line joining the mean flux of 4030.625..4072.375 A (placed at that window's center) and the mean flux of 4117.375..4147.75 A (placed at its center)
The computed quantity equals 2.73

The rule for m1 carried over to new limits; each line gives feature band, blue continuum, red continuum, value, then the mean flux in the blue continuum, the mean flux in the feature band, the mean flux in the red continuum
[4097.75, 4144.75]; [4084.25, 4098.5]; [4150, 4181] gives 0.9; 8.14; 7.86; 7.84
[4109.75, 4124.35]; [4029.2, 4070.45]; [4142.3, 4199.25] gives -0.8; 8.02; 8.39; 7.87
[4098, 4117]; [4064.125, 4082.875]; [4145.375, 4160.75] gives 1.3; 7.66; 7.26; 7.93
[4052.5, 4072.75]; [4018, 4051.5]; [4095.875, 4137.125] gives 0.2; 8.4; 8.13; 7.82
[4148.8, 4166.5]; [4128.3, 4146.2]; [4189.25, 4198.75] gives -0.4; 7.77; 8.12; 8.26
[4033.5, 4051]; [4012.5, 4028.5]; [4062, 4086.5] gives 1.3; 9.08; 7.93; 7.77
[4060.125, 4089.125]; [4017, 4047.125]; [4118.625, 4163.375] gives 1.6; 8.5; 7.91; 8.15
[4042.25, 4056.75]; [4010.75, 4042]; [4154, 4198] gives 1.1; 8.64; 7.89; 7.93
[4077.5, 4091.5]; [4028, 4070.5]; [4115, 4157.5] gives -0.4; 8.05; 8.35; 8.15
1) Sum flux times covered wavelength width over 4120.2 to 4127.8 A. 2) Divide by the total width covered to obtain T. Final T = 9.14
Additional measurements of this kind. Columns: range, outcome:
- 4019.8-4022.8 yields 9.27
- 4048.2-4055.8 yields 8.01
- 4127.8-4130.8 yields 8.51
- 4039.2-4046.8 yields 7.87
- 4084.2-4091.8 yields 8.98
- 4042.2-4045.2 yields 7.72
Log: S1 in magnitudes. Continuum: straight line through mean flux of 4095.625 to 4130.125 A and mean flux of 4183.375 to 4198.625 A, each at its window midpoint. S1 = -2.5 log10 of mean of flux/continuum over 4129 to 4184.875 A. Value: 0.03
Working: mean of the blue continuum 7.85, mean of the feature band 7.78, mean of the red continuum 8.17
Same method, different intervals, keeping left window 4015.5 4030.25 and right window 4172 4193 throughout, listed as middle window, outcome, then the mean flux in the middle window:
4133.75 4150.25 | 0.07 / 7.72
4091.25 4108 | 0.21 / 7.03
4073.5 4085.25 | 0.15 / 7.56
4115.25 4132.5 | -0.04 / 8.68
